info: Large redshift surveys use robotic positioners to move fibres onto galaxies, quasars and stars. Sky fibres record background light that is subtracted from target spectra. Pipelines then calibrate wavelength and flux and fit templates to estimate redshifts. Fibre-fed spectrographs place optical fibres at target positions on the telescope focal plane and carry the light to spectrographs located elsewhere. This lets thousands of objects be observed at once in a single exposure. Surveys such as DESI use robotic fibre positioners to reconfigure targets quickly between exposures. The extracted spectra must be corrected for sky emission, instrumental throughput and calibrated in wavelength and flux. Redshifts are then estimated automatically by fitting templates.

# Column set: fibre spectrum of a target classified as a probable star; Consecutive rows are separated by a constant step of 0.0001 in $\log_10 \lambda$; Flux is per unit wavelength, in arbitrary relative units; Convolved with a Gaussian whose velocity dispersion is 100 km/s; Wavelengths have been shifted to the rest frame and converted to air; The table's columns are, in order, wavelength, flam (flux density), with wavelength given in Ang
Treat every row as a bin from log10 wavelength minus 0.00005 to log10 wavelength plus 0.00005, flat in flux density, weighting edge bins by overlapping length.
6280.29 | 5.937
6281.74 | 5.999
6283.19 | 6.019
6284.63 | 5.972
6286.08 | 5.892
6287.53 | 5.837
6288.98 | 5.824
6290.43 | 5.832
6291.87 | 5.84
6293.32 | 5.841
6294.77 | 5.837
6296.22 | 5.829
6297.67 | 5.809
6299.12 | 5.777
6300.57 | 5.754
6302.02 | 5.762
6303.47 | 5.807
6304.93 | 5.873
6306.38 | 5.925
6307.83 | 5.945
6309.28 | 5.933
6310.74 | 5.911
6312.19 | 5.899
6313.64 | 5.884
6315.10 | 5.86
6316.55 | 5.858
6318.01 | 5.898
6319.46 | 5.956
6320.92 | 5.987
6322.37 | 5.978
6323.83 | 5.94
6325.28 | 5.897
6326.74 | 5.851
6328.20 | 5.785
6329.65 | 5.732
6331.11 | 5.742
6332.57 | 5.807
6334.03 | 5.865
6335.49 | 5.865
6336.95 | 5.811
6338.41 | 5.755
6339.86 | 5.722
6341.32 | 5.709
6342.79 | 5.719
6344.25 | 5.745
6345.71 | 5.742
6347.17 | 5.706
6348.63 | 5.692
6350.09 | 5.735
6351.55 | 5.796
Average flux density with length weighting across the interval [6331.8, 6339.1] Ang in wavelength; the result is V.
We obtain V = 5.82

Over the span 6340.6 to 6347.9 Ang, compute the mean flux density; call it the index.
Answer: 5.72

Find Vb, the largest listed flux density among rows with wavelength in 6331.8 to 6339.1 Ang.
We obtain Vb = 5.865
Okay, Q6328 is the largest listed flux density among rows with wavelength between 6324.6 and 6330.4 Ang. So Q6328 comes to 5.897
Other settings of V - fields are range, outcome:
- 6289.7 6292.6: 5.85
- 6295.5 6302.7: 5.79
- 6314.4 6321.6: 5.91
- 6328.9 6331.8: 5.75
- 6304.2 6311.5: 5.92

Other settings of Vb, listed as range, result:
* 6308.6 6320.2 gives 5.956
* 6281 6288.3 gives 6.019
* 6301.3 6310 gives 5.945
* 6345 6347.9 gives 5.742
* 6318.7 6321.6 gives 5.987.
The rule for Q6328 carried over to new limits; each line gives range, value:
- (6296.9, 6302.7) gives 5.809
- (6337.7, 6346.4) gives 5.755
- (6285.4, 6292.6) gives 5.892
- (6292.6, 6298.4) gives 5.841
